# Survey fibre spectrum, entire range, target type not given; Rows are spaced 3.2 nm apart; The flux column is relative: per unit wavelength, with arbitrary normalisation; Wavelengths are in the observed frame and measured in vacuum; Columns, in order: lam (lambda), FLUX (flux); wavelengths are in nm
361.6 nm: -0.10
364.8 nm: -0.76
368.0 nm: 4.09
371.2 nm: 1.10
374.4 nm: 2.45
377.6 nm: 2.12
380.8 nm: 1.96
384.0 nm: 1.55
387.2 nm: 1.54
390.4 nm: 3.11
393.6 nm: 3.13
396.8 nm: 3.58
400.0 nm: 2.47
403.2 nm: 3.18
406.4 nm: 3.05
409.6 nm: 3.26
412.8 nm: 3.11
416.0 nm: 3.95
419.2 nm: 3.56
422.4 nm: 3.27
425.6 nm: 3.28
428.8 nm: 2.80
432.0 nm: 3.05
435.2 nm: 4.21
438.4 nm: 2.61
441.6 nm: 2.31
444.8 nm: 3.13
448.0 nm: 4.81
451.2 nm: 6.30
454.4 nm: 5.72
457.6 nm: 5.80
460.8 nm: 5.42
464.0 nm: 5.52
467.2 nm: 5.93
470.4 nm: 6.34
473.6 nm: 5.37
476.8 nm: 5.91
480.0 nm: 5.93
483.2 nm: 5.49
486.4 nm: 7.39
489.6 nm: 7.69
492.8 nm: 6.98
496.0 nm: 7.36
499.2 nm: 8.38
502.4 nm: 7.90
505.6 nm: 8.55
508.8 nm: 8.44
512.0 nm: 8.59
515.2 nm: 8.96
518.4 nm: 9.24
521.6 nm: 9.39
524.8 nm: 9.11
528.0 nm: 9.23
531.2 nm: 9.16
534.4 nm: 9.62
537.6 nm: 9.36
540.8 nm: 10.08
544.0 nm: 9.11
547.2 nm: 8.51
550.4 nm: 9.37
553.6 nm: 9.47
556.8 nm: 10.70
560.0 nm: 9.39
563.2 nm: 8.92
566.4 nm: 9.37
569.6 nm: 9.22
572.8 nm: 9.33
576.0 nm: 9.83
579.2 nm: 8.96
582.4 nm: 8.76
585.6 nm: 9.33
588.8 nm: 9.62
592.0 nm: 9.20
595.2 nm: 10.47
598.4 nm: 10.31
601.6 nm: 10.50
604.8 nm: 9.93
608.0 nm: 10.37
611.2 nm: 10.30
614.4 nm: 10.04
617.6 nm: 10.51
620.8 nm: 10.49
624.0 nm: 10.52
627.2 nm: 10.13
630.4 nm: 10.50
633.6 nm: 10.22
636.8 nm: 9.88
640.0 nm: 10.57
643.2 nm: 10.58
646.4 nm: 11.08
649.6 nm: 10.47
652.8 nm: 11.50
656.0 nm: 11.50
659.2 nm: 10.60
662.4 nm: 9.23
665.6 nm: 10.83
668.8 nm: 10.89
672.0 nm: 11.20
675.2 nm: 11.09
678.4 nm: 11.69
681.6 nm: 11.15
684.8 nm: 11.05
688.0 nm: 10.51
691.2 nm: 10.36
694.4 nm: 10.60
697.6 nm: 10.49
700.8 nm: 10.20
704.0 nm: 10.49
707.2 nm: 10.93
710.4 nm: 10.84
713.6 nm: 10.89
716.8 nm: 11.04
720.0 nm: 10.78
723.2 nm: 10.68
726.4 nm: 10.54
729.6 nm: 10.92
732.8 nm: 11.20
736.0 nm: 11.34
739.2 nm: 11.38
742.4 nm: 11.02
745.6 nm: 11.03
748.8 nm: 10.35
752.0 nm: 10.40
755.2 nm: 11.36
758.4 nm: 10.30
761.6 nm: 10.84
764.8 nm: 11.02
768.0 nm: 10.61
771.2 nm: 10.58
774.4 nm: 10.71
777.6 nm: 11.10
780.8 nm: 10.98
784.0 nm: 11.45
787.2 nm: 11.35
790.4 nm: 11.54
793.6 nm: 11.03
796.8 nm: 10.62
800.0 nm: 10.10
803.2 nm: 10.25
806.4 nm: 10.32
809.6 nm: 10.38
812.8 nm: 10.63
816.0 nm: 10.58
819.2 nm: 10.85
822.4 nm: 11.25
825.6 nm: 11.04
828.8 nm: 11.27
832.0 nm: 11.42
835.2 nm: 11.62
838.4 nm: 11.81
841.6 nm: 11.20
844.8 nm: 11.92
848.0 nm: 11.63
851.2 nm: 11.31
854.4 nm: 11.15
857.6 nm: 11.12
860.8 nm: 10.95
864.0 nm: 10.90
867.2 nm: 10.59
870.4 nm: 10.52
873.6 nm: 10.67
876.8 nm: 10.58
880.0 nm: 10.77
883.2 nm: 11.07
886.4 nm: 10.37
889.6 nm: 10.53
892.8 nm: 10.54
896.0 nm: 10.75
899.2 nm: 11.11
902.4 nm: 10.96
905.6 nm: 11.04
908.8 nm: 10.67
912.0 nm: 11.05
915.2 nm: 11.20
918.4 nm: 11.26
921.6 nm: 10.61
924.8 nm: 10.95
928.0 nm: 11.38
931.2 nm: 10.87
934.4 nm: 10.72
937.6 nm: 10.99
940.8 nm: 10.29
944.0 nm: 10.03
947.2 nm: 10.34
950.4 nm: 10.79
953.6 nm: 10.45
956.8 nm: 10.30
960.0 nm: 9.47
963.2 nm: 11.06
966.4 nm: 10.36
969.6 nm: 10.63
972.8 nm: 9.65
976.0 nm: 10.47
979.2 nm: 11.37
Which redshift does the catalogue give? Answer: 0.12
